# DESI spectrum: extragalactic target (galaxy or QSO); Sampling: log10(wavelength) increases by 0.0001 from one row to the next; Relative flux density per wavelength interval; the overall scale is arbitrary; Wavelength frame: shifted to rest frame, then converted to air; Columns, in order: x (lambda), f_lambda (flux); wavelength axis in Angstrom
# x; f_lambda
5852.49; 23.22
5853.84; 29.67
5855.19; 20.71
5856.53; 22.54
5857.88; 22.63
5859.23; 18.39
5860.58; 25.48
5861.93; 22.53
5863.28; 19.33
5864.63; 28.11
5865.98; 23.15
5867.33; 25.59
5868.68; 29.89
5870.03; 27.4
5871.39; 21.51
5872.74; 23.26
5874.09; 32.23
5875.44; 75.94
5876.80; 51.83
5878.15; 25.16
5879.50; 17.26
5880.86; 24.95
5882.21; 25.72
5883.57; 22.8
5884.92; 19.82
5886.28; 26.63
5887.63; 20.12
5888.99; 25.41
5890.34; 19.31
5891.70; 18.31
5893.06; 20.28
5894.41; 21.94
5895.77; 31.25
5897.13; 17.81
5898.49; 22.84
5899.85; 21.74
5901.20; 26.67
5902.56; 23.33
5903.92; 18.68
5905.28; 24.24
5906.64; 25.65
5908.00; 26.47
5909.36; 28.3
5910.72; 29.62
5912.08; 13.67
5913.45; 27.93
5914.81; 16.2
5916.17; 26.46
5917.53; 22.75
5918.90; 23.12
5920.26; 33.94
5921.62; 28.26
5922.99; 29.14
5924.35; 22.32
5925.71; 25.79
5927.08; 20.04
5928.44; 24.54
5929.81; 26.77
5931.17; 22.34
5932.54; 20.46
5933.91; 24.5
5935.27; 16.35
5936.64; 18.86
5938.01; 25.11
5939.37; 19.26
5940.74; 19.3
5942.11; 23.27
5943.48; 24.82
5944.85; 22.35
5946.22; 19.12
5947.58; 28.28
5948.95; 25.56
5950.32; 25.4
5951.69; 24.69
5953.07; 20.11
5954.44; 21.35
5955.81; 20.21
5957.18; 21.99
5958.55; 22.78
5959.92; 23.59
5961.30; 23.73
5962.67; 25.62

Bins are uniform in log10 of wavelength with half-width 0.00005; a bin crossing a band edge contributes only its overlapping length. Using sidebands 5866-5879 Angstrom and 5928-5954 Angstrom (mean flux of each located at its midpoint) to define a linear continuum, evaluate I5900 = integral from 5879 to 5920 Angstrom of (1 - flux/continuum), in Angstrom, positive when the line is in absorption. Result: 8.7 Angstrom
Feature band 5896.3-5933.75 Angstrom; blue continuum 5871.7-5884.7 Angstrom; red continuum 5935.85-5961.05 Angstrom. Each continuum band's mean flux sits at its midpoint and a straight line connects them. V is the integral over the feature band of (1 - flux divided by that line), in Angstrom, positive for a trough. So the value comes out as 4.23 Angstrom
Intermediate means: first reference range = 32.4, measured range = 24.1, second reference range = 22.5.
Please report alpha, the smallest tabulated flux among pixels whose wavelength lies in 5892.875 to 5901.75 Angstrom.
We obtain 17.81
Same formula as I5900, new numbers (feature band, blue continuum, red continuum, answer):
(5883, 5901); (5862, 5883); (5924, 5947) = 3.37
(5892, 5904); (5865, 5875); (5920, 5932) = 1.67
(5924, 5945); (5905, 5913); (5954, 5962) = 1.11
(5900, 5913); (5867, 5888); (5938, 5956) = 1.31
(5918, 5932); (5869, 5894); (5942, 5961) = -0.39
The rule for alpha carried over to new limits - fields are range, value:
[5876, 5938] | 13.67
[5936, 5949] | 18.86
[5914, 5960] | 16.2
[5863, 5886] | 17.26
